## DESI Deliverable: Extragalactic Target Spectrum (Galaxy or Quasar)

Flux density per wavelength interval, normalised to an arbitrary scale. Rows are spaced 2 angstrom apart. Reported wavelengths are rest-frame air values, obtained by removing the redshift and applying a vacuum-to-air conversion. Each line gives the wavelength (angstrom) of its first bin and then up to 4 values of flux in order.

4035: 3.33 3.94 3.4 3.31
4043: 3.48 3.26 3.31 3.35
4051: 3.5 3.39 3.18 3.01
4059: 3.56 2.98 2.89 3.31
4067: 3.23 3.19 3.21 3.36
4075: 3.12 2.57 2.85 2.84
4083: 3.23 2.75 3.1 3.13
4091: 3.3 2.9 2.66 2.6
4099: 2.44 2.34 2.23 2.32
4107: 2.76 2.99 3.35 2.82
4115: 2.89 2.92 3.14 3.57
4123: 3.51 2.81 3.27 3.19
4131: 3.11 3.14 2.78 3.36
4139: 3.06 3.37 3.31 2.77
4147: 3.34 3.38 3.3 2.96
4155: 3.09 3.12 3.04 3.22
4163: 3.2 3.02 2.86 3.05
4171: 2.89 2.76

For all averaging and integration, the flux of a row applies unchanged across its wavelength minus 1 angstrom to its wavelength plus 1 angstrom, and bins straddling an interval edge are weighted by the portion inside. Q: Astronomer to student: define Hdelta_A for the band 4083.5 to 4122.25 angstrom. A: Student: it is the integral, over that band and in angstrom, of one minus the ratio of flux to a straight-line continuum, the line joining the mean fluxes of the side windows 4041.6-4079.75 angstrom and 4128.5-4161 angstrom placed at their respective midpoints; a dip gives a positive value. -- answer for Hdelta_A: 3.8 angstrom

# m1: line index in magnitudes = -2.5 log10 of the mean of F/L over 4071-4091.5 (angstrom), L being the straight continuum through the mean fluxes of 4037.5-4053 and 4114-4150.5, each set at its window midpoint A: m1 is 0.093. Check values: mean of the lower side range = 3.39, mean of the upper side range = 3.16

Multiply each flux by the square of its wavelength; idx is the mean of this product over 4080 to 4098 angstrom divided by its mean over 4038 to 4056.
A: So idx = 0.9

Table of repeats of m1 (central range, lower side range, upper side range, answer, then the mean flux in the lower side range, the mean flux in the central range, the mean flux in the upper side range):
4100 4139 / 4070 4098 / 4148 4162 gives 0.03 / 2.97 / 2.98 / 3.16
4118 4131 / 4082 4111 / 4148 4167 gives -0.10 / 2.79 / 3.24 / 3.13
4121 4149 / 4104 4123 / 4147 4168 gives -0.04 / 3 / 3.18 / 3.13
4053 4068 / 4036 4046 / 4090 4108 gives 0.00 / 3.48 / 3.18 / 2.62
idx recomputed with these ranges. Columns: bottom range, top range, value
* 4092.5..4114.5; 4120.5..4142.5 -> 1.21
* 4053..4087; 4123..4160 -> 1.05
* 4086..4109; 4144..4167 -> 1.18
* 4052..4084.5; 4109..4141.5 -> 1.04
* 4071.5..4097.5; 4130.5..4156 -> 1.09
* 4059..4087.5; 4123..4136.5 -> 1.04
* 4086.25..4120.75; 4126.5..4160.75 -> 1.14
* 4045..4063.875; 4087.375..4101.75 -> 0.88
